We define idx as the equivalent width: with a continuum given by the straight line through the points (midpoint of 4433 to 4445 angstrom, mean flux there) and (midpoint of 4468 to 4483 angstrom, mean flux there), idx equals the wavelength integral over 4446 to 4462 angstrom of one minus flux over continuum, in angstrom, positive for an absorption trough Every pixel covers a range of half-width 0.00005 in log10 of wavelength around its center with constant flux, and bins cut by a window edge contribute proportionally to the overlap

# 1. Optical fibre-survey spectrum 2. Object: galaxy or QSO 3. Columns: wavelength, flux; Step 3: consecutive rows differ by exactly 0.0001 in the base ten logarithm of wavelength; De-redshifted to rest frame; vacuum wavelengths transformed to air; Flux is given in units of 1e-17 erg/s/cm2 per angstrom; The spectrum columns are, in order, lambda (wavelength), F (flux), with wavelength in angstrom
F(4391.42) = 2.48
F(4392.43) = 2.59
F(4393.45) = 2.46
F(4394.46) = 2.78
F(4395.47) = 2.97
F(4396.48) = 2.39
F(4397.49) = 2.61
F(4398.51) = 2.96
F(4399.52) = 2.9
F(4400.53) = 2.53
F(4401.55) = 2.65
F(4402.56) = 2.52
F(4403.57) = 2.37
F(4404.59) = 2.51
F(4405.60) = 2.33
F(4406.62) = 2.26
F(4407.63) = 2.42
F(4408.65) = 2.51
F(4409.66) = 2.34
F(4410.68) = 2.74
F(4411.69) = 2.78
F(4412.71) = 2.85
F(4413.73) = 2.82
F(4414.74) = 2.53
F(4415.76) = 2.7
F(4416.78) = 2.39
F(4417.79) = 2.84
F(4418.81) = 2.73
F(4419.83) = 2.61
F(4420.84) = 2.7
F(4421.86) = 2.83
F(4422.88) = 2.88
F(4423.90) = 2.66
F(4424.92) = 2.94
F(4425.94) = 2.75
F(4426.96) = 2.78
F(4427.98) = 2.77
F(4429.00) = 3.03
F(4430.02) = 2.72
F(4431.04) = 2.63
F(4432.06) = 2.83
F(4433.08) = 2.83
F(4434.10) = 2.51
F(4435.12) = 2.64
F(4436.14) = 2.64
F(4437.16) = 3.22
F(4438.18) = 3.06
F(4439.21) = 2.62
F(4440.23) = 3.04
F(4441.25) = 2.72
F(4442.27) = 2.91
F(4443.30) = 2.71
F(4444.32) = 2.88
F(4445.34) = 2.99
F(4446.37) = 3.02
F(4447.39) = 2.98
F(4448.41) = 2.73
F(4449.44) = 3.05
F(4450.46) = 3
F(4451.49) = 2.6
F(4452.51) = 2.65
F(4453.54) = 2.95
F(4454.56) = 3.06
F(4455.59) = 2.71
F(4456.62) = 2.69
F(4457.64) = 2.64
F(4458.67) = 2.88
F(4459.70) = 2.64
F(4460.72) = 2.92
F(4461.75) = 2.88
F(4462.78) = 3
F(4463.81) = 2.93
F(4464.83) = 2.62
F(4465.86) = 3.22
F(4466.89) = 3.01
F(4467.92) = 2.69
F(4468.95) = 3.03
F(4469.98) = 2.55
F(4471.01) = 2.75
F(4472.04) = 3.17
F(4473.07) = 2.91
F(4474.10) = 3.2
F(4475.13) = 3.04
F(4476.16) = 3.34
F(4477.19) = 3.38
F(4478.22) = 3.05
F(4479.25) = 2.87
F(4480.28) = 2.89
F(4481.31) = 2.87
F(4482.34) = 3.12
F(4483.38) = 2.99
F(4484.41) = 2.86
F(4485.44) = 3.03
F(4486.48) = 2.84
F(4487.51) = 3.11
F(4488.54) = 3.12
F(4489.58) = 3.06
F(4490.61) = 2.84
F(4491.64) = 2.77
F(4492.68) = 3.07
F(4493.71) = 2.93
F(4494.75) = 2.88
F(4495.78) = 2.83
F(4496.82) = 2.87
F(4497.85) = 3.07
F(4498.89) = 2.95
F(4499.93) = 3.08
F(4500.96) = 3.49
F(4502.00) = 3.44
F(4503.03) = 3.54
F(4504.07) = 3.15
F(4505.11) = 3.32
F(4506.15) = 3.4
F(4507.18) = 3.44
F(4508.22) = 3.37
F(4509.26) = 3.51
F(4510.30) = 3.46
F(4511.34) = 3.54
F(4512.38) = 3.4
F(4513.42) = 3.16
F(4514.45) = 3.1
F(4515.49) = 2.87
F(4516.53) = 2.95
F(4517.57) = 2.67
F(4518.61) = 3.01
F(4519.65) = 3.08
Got 0.3 angstrom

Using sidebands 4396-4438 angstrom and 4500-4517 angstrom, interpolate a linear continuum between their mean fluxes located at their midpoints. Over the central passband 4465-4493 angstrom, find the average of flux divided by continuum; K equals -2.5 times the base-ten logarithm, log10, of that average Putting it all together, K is 0.04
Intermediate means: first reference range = 2.68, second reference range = 3.32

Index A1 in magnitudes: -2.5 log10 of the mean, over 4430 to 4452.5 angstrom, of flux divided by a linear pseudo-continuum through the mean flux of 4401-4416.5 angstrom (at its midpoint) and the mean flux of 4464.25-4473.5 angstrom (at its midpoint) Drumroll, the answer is -0.04 mag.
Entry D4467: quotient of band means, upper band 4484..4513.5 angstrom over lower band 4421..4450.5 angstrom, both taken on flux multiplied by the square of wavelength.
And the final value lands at 1.1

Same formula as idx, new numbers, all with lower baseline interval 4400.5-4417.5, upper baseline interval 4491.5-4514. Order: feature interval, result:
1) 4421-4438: -0.6 angstrom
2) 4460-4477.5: 0.0 angstrom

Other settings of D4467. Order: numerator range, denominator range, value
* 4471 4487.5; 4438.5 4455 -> 1.07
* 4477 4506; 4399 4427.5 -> 1.20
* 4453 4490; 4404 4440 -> 1.12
